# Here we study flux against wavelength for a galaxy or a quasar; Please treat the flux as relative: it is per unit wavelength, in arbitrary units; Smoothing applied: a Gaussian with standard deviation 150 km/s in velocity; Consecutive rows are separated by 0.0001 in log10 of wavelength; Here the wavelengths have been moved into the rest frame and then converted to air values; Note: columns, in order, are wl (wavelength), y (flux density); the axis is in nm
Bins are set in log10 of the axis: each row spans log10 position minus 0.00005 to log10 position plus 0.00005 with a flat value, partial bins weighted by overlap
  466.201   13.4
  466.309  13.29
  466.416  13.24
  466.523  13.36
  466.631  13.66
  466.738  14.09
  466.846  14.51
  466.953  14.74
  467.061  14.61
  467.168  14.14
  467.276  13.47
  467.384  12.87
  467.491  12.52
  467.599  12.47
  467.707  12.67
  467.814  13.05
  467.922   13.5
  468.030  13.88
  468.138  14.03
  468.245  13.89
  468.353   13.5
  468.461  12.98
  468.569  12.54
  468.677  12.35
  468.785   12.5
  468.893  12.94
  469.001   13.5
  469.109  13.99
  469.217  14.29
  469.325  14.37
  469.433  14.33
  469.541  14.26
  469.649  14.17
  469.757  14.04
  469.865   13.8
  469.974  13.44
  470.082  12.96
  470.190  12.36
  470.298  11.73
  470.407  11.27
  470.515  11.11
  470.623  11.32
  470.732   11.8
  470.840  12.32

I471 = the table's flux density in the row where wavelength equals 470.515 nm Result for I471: 11.11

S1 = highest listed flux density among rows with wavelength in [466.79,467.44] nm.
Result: 14.74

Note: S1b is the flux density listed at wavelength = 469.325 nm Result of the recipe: 14.37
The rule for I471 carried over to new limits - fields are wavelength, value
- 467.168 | 14.14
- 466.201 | 13.4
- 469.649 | 14.17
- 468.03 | 13.88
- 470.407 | 11.27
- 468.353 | 13.5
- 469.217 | 14.29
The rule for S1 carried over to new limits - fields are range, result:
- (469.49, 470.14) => 14.26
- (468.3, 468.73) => 13.5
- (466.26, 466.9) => 14.51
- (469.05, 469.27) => 14.29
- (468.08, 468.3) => 14.03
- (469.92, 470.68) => 13.44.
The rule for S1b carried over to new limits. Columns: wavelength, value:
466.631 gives 13.66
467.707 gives 12.67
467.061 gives 14.61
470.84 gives 12.32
